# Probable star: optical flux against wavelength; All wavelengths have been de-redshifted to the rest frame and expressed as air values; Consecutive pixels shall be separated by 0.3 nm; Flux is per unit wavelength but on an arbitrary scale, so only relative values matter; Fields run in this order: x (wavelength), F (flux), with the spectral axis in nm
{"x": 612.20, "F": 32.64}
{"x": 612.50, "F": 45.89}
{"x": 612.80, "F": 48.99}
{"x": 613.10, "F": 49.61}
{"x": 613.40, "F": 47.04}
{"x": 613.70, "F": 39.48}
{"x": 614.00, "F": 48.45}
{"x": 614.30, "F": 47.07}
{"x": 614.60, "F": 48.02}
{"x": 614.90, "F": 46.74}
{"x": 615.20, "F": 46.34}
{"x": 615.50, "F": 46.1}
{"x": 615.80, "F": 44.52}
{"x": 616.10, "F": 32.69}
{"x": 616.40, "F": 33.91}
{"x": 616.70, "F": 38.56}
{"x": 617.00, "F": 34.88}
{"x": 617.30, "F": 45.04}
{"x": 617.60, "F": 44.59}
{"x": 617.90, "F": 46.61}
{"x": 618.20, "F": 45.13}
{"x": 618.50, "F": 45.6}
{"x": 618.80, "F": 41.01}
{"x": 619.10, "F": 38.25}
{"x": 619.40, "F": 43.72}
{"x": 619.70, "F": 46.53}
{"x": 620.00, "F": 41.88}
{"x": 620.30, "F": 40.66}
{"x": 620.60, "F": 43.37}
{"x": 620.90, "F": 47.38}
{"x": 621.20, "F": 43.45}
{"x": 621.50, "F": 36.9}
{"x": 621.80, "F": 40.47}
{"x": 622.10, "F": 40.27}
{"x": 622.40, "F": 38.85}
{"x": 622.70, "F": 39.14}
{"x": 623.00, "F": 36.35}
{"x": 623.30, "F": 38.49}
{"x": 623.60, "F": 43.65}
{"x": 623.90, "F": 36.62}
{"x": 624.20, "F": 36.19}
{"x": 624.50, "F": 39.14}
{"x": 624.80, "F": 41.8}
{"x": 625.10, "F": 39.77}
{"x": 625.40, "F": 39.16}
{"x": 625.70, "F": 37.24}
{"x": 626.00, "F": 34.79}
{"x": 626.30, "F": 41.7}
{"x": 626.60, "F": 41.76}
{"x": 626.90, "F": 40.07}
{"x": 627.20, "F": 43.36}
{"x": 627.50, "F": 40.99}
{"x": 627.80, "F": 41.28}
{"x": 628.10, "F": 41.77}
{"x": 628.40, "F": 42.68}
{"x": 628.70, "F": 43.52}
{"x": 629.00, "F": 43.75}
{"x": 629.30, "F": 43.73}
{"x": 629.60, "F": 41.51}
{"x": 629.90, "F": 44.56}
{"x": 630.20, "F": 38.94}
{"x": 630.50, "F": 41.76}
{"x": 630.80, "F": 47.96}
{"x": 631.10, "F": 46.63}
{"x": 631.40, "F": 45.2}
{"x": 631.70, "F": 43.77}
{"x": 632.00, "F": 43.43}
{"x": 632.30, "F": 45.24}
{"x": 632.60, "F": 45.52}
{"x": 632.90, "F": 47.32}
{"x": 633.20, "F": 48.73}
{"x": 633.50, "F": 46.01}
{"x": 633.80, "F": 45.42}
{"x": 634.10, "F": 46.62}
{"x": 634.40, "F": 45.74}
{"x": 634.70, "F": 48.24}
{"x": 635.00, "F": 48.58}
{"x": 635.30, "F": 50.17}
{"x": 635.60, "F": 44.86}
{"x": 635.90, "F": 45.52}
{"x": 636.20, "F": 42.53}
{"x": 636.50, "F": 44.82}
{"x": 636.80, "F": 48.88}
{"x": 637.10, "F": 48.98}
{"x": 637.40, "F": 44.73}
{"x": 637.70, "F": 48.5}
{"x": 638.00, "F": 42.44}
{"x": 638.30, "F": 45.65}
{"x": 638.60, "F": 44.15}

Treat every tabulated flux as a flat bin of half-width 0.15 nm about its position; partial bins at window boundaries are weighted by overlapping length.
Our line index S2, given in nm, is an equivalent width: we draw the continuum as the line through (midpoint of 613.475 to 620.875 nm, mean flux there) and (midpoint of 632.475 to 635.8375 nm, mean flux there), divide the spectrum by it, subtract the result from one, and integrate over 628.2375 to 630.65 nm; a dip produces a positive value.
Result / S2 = 0.17 nm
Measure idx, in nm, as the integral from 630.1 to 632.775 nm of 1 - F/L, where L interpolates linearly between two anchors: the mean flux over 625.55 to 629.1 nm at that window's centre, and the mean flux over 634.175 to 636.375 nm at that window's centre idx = -0.03 nm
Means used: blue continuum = 41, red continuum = 46.5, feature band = 44.4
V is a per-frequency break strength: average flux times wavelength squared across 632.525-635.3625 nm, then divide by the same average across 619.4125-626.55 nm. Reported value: 1.2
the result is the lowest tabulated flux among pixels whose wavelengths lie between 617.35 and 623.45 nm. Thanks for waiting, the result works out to 36.35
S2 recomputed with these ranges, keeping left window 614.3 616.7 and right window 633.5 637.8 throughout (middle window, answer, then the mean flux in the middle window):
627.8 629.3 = 0.08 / 42.8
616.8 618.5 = -0.01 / 43.3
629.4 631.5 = 0.09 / 43.8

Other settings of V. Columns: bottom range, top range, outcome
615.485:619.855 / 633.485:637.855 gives 1.19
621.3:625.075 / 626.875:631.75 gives 1.12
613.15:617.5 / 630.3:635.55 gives 1.14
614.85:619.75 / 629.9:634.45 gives 1.12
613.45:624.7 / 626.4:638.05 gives 1.12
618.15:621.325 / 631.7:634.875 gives 1.11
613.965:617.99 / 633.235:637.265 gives 1.16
